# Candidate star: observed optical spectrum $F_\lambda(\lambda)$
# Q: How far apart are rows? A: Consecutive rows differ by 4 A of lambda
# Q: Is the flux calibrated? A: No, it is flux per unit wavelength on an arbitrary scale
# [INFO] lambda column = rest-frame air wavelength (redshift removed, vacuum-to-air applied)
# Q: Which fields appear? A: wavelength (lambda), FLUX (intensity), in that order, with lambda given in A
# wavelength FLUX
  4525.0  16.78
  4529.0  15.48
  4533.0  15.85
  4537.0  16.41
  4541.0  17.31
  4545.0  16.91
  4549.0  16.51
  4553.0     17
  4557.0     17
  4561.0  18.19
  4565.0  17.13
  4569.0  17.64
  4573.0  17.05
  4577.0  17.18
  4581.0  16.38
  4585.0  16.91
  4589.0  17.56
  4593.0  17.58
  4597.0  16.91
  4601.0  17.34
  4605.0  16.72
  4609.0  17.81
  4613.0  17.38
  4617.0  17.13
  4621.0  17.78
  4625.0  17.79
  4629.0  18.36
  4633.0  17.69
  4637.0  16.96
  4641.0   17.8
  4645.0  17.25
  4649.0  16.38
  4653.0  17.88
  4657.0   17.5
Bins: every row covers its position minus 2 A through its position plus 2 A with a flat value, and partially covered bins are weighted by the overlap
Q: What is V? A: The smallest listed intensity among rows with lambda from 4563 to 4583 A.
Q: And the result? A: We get 16.38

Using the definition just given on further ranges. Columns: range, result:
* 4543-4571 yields 16.51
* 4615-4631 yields 17.13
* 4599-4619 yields 16.72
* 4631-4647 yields 16.96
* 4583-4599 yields 16.91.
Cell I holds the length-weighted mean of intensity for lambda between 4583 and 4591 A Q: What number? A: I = 17.2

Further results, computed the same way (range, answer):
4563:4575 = 17.3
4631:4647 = 17.4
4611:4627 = 17.5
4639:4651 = 17.1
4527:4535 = 15.7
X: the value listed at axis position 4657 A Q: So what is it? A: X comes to 17.5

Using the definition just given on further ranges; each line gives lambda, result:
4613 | 17.38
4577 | 17.18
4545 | 16.91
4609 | 17.81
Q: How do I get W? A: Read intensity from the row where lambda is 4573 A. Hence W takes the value 17.05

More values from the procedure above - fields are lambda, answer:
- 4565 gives 17.13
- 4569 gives 17.64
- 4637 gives 16.96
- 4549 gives 16.51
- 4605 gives 16.72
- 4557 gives 17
